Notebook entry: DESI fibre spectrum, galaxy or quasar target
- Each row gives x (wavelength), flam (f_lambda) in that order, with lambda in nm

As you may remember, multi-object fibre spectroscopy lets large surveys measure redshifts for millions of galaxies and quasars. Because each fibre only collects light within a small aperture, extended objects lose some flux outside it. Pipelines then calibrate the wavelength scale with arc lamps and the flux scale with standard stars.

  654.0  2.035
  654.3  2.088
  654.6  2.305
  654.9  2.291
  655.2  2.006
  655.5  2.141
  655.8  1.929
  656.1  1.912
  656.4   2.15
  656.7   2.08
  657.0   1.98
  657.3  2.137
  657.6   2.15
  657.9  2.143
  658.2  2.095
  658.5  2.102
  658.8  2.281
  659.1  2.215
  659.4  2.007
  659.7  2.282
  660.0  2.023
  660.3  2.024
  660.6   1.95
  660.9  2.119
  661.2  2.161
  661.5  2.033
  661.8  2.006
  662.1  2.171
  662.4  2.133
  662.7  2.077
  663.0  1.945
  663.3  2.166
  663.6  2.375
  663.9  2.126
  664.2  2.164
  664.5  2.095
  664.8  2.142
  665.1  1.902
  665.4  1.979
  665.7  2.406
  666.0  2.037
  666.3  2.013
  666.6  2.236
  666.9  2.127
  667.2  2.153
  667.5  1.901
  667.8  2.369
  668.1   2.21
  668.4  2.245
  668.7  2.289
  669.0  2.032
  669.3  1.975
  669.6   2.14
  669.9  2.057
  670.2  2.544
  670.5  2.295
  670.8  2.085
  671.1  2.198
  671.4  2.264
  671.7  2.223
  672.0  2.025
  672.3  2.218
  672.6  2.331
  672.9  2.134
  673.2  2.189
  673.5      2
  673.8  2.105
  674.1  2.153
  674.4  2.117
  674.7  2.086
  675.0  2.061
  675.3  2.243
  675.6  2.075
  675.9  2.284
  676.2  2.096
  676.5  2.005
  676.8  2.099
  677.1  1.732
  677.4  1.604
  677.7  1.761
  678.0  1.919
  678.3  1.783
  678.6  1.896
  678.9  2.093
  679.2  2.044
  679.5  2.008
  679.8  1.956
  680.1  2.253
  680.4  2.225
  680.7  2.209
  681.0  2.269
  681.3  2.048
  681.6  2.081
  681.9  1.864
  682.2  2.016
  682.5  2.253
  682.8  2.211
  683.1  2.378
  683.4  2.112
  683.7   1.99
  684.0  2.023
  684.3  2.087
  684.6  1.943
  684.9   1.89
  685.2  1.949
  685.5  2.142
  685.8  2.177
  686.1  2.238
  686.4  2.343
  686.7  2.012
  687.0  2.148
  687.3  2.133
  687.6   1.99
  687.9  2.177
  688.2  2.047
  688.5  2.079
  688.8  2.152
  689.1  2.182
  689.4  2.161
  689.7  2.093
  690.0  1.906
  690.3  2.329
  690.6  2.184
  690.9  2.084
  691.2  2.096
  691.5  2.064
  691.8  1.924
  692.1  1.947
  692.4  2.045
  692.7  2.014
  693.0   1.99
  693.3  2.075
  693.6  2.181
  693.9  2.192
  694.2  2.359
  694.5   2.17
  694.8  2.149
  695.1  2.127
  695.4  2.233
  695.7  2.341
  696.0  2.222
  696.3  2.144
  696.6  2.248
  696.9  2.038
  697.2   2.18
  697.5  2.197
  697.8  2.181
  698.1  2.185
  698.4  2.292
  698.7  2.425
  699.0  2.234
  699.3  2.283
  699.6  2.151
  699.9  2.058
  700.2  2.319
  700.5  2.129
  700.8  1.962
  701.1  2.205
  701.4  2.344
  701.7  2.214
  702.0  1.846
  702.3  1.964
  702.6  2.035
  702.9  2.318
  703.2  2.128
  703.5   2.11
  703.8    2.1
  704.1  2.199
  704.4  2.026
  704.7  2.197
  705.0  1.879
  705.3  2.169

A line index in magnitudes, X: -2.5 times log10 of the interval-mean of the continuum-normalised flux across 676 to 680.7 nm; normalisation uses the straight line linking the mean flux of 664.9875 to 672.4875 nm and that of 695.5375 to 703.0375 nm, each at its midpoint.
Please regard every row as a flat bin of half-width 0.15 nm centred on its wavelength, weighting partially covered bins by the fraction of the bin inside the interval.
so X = 0.10 mag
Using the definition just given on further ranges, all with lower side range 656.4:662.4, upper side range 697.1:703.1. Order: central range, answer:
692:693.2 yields 0.08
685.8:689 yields 0.01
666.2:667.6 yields 0.01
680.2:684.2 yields 0.01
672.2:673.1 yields -0.05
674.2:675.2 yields 0.02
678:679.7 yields 0.09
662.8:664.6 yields -0.02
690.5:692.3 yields 0.06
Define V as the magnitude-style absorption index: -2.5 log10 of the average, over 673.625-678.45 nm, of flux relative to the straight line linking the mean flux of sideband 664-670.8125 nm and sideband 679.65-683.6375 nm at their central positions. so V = 0.071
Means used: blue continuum 2.15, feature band 2.01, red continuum 2.14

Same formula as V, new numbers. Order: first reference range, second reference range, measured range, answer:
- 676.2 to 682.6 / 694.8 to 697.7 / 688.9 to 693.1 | 0.03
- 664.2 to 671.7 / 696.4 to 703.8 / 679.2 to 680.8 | 0.02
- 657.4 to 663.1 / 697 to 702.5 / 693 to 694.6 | -0.01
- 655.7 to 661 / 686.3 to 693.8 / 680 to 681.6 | -0.05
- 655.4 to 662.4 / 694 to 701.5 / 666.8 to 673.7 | -0.02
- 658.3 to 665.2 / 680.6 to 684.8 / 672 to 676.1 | -0.02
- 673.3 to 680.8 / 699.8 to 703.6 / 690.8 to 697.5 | -0.02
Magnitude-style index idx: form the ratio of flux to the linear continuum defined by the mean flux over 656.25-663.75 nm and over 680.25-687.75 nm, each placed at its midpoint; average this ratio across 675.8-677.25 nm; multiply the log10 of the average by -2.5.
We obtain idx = 0.04 mag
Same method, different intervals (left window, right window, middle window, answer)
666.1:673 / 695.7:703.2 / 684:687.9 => 0.04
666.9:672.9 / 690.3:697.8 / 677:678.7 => 0.21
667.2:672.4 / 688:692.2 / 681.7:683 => 0.01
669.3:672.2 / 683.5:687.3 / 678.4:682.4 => 0.02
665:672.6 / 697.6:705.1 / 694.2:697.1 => -0.02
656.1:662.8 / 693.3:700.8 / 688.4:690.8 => 0.02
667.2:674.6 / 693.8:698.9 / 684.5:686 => 0.09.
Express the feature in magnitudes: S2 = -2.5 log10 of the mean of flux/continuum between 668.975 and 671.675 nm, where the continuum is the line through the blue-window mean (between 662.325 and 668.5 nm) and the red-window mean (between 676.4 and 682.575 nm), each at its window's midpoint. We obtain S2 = -0.05 mag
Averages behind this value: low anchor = 2.13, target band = 2.19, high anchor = 2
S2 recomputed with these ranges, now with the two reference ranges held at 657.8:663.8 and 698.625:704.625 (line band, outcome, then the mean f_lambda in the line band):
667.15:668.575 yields -0.029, 2.18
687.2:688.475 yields 0.028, 2.08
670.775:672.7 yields -0.036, 2.2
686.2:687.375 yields -0.014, 2.16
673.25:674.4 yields 0.014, 2.1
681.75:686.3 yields 0.024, 2.09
